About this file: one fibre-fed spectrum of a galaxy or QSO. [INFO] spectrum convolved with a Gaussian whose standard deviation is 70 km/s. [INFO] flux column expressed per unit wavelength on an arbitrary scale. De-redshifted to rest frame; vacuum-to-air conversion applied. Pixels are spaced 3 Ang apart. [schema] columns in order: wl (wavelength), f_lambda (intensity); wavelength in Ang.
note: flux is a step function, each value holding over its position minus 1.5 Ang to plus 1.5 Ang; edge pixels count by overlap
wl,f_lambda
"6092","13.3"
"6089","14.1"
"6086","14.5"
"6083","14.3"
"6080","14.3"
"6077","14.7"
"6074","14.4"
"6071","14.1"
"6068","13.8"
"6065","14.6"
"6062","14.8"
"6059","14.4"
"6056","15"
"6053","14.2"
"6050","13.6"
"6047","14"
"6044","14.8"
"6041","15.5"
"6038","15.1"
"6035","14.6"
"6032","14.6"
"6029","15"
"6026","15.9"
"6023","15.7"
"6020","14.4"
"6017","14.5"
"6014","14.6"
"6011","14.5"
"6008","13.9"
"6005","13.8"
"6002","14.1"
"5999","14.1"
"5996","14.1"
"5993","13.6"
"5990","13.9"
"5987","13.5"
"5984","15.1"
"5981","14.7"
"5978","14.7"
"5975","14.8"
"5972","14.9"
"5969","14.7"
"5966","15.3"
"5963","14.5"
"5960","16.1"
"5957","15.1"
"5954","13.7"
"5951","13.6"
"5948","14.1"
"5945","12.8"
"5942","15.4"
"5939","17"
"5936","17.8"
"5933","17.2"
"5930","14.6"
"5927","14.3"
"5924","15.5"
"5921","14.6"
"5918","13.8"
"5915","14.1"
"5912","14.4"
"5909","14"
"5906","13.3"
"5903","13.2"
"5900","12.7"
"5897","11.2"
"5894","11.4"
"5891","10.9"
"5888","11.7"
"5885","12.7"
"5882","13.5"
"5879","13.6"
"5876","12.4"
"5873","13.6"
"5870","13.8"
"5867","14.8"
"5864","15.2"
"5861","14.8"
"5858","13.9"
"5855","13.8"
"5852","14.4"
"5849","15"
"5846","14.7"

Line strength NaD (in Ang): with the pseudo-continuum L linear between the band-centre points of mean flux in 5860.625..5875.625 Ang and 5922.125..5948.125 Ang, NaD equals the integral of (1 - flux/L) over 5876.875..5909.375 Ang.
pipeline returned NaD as 4.9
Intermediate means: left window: 14.3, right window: 15.5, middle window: 12.5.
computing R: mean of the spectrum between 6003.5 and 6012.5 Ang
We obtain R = 14.1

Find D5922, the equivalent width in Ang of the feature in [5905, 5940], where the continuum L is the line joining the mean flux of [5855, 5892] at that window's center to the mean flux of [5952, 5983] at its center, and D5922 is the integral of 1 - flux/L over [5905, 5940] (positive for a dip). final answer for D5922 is -2.1 Ang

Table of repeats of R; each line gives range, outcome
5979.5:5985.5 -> 14.9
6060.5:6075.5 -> 14.3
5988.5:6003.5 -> 14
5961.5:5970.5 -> 14.8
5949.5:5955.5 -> 13.6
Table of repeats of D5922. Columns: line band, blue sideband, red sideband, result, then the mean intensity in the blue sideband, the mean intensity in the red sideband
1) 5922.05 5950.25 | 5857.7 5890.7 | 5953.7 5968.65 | -1.5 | 13.5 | 15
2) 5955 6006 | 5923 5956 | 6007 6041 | 1.5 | 15.1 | 14.8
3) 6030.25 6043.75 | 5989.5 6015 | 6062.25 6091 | -0.7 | 14.1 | 14.3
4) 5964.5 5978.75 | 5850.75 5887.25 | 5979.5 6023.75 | -0.7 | 13.8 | 14.3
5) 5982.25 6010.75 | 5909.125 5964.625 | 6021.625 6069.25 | 1.5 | 14.9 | 14.7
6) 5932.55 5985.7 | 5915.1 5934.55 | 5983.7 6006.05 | -2.1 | 14.9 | 14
